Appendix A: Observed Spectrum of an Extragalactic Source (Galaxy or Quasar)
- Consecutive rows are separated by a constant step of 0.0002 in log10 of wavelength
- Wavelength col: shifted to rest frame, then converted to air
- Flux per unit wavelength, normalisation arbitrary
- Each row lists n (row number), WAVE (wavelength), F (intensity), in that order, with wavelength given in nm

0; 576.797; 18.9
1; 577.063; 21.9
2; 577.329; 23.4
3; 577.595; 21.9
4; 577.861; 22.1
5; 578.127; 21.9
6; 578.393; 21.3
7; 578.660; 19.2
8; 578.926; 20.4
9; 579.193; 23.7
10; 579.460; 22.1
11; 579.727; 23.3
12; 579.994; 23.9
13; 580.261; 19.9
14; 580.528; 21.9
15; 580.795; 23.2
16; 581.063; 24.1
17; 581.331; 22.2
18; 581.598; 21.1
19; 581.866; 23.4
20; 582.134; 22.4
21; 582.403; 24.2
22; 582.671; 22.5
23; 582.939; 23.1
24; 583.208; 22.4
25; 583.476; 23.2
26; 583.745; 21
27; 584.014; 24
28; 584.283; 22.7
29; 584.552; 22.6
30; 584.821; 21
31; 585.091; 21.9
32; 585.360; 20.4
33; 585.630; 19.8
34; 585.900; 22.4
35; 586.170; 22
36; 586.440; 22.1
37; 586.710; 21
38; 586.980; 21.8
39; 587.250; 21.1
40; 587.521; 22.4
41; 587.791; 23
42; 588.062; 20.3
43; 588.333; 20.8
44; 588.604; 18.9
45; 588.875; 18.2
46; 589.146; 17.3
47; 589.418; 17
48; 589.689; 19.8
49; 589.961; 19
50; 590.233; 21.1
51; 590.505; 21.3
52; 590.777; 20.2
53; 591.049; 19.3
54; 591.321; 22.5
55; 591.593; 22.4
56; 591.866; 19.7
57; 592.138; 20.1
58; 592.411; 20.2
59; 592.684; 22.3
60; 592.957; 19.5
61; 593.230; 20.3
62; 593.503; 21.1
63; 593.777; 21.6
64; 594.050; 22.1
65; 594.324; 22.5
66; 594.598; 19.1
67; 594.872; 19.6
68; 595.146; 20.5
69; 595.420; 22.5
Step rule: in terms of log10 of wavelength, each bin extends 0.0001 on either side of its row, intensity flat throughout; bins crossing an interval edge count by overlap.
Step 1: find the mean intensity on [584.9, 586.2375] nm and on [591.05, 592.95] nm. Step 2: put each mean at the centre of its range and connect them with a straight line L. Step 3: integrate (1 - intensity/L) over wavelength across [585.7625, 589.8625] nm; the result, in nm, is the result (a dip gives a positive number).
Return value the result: 0.12 nm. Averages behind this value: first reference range 21.2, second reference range 21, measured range 20.5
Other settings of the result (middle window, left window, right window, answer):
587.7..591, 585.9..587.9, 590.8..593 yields 0.26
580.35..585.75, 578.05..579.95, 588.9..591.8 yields -0.31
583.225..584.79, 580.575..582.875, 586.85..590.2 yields -0.05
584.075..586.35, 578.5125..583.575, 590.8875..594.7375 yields 0.02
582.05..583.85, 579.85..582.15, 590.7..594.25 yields -0.04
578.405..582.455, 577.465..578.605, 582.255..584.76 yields -0.02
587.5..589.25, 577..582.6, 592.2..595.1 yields 0.11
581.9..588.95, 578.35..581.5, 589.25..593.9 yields -0.16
